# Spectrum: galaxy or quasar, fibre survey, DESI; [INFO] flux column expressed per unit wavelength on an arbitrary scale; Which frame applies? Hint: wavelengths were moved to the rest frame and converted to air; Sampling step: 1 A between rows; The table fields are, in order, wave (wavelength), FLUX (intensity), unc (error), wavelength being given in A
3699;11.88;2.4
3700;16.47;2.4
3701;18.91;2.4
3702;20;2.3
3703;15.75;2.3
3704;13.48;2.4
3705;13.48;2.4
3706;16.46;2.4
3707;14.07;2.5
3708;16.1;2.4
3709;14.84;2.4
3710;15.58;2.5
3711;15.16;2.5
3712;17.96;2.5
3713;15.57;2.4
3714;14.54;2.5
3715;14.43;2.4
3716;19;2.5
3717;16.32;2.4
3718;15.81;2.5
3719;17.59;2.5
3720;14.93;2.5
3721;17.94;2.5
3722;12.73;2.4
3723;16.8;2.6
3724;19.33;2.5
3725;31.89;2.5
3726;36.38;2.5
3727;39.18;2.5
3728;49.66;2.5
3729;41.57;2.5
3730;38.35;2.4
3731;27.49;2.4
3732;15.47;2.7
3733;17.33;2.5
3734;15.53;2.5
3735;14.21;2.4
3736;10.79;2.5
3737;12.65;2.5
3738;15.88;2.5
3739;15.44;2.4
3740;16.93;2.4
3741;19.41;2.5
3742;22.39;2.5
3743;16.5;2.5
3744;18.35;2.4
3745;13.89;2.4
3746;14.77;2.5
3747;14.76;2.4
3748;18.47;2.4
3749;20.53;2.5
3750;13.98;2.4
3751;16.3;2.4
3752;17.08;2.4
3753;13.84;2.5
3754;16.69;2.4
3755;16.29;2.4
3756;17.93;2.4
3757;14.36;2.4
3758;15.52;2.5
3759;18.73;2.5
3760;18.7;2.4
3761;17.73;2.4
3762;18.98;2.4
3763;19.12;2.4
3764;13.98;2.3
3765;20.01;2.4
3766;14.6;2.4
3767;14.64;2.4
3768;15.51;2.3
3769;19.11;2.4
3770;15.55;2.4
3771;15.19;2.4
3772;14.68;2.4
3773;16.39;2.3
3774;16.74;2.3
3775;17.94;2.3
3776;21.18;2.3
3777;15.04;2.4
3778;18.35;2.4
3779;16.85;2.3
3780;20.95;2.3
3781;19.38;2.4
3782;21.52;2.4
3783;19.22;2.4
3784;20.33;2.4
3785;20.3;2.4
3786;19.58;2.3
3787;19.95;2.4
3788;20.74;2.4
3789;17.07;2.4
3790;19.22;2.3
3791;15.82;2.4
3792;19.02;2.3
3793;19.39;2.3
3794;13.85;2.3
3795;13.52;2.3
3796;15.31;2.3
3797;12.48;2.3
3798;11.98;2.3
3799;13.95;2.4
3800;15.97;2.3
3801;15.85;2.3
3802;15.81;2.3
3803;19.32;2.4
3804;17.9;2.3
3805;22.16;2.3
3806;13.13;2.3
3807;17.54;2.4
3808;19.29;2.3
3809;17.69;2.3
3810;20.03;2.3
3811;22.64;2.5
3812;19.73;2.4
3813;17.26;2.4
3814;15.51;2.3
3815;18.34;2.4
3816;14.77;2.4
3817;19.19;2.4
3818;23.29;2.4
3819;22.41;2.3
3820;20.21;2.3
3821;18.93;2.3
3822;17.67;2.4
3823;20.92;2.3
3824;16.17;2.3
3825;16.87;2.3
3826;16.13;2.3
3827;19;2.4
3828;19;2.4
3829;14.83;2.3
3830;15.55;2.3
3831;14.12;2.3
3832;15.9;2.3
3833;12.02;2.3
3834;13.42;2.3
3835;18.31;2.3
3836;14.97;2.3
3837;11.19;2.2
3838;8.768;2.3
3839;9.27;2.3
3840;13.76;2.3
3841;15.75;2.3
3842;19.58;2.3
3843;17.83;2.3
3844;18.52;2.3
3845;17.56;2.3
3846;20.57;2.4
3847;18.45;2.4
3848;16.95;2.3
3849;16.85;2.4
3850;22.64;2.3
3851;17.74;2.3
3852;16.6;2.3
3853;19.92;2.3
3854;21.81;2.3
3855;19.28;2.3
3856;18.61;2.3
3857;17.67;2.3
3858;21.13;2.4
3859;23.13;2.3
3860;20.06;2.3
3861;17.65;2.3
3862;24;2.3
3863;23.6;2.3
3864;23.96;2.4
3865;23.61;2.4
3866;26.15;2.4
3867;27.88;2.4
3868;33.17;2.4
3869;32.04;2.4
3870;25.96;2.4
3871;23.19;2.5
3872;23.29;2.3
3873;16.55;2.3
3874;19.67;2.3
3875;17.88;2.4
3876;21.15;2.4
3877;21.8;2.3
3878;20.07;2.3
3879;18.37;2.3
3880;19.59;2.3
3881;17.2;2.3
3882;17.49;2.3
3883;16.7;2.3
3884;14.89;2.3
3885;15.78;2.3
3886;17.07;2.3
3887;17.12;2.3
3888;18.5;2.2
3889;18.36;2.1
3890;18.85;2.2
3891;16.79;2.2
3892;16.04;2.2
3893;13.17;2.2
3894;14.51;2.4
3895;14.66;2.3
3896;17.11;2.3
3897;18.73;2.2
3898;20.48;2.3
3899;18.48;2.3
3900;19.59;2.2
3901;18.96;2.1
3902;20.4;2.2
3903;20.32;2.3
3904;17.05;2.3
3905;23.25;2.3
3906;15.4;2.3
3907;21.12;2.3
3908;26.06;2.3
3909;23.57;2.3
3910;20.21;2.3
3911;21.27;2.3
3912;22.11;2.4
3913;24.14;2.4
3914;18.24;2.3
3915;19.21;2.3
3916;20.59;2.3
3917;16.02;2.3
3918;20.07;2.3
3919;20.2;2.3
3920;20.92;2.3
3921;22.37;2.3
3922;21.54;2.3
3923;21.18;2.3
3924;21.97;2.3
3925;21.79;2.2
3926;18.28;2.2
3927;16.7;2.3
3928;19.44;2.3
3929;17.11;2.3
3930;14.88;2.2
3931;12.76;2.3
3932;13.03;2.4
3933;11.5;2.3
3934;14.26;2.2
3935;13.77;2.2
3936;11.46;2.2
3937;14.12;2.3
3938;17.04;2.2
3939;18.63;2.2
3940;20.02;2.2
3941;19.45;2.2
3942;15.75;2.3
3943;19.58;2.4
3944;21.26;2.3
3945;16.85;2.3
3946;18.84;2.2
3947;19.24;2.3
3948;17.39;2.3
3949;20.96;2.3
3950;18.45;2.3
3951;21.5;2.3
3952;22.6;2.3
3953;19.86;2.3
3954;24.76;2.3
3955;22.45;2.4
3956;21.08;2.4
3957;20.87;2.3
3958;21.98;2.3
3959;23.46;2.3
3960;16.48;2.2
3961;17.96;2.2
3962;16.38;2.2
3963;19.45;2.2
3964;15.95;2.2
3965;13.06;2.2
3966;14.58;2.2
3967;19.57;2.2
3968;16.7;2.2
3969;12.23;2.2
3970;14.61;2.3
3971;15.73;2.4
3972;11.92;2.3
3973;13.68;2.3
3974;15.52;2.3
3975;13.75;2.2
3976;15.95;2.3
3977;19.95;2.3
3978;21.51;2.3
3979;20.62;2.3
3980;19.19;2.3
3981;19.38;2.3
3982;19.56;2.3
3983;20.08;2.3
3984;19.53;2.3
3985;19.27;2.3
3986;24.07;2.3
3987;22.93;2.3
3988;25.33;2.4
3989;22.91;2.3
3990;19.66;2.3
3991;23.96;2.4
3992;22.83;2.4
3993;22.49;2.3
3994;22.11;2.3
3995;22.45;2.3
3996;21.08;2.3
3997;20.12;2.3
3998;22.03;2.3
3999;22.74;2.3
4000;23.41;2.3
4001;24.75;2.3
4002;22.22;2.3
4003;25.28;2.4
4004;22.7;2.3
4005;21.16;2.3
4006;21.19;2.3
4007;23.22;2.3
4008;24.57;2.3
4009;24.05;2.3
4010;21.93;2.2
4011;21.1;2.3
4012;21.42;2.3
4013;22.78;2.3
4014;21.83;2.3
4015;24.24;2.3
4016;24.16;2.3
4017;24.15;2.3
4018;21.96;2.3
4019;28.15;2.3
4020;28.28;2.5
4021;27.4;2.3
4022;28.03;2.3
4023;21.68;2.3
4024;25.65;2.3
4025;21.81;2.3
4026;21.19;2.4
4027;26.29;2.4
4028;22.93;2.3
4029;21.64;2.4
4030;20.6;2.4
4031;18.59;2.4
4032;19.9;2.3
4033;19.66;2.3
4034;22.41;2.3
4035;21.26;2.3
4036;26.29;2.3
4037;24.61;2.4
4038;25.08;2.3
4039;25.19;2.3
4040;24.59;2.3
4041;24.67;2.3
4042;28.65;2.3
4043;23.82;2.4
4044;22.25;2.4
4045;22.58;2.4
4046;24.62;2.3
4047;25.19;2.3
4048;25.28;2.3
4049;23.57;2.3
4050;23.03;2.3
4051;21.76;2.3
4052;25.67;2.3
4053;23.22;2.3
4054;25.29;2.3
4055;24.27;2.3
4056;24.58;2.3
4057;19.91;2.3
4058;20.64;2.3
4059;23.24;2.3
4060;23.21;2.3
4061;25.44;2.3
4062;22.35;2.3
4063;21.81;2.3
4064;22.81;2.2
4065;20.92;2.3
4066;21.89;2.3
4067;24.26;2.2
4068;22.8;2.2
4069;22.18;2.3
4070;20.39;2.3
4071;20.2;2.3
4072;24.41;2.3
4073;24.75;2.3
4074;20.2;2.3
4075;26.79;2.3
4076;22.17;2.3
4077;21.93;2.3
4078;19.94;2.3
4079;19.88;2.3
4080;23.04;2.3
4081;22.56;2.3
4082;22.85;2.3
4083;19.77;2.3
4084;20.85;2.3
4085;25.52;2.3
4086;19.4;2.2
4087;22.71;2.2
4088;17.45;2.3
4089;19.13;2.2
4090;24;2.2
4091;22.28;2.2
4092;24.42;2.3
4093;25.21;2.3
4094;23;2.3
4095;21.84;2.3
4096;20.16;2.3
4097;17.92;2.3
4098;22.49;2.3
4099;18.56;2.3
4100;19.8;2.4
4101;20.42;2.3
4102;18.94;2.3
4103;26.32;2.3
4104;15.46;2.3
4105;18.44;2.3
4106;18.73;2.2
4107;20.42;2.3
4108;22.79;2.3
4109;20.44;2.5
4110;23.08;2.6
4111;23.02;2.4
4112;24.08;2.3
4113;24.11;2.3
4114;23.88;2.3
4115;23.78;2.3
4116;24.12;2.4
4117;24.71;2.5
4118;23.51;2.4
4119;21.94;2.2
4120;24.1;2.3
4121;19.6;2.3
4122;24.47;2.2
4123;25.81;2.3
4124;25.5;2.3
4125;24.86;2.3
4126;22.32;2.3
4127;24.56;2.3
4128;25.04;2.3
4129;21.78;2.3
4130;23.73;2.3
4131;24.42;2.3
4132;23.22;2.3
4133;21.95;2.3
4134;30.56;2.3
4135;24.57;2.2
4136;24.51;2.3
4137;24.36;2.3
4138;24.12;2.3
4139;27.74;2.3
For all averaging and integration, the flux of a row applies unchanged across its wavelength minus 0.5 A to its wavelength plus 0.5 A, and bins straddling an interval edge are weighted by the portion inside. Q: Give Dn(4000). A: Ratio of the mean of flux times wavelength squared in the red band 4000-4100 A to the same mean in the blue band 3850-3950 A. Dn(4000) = 1.27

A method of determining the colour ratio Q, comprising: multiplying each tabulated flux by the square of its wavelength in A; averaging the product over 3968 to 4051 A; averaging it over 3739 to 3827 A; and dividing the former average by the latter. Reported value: 1.41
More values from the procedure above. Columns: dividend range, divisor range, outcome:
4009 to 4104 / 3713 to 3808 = 1.44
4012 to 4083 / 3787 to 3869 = 1.42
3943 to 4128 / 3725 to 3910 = 1.30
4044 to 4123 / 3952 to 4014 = 1.16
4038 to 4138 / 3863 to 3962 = 1.28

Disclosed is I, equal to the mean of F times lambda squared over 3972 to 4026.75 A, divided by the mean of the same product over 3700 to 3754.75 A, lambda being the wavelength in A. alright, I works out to 1.34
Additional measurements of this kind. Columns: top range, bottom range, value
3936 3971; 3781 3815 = 1.13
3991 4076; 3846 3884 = 1.20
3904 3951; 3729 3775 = 1.18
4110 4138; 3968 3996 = 1.33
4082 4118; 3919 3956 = 1.27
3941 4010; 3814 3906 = 1.13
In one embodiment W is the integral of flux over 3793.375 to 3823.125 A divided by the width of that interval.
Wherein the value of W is 17.5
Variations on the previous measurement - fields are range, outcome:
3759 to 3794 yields 18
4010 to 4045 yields 23.6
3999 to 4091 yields 23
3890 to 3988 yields 18.6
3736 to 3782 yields 16.9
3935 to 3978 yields 17.9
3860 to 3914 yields 20.3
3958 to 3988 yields 17.9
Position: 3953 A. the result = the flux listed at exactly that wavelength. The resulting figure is 19.86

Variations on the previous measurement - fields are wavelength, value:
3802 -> 15.81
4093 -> 25.21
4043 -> 23.82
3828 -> 19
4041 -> 24.67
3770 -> 15.55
